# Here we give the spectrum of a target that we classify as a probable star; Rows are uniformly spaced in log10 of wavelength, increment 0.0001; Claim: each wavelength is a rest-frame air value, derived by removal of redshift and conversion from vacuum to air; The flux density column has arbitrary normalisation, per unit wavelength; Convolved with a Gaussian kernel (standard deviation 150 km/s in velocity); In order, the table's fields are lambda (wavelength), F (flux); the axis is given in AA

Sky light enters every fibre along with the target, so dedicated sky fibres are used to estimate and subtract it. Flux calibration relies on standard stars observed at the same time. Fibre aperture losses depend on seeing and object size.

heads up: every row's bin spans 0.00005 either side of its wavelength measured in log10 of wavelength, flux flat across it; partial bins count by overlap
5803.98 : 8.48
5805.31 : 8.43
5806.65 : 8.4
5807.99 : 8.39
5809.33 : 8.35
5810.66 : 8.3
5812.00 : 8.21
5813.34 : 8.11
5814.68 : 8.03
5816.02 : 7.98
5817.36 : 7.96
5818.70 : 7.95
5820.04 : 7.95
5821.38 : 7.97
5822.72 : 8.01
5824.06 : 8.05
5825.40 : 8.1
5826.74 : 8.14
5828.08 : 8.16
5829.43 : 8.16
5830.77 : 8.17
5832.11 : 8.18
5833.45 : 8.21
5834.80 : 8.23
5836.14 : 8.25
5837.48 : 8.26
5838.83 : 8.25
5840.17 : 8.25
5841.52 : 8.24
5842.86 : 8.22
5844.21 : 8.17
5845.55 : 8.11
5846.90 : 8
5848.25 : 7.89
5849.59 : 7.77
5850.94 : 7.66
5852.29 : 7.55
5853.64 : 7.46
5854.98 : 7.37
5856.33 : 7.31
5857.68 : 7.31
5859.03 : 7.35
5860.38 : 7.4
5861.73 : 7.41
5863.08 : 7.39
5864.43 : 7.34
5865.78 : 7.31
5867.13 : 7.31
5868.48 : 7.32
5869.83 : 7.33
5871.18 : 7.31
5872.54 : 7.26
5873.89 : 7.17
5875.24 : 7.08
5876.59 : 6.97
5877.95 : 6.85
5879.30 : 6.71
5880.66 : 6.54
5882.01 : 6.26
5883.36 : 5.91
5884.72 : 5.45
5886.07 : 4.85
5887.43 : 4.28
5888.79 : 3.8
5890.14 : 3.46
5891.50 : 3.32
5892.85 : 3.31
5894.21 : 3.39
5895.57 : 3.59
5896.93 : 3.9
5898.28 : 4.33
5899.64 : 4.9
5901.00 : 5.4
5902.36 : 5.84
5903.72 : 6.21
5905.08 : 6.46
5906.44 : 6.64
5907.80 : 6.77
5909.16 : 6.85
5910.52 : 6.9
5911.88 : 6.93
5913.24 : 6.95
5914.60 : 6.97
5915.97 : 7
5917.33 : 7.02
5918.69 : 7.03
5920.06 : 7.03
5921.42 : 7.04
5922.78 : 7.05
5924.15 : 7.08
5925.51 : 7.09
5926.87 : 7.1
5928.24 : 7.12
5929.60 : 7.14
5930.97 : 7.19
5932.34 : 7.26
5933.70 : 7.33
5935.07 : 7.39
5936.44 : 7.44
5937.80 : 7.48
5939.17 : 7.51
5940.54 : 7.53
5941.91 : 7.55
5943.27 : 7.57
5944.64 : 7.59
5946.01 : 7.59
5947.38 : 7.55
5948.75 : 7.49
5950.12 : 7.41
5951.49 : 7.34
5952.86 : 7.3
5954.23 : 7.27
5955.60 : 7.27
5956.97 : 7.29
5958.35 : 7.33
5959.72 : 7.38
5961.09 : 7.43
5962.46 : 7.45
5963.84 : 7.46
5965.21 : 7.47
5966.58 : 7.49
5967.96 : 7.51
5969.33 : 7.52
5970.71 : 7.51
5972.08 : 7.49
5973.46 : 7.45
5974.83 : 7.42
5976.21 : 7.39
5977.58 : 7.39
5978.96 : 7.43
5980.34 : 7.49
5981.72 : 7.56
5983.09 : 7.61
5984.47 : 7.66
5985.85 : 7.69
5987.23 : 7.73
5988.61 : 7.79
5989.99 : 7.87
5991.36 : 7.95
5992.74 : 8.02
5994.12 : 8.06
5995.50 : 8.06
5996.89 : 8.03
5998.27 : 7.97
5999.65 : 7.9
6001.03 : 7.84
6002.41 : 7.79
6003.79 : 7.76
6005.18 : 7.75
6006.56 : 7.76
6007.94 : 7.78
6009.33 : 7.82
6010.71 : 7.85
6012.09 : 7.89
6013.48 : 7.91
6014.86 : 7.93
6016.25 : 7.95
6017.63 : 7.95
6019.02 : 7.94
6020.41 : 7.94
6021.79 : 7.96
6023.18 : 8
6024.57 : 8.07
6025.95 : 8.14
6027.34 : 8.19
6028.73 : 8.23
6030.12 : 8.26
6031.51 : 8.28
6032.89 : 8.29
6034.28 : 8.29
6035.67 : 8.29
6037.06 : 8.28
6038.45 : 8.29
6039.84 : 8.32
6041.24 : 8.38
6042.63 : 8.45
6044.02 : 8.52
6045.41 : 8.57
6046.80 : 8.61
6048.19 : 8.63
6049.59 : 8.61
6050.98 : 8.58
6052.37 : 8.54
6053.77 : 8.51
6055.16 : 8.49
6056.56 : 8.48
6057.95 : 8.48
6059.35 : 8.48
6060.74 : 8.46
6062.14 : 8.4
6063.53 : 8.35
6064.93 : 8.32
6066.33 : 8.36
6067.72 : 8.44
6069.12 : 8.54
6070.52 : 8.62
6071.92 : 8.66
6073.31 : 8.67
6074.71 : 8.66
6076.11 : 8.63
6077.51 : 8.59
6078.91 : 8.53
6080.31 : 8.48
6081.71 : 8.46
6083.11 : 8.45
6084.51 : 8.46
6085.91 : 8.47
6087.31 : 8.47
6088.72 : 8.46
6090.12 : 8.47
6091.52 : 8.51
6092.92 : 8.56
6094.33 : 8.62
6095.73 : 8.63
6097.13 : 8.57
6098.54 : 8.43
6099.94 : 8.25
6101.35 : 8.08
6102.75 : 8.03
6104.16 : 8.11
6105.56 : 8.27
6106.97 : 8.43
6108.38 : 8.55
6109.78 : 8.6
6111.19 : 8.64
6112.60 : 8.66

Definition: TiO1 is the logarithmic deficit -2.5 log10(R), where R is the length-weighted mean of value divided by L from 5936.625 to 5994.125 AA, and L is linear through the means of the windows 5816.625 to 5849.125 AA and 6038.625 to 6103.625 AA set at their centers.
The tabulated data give 0.109 mag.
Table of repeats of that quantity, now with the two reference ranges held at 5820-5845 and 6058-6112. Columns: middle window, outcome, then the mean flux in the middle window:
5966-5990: 0.11 mag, 7.54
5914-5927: 0.17 mag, 7.04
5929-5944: 0.12 mag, 7.4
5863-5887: 0.21 mag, 6.76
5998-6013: 0.07 mag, 7.83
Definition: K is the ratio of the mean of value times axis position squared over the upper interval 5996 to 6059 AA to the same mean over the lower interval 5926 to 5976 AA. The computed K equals 1.13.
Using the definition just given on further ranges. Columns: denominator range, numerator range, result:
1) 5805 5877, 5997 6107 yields 1.14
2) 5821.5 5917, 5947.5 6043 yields 1.19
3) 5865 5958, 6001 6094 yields 1.33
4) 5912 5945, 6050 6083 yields 1.23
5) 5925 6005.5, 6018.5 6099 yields 1.15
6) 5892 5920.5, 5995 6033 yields 1.41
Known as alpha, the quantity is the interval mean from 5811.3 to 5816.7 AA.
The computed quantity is 8.07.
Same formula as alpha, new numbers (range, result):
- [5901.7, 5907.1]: 6.29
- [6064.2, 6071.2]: 8.45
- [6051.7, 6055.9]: 8.5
